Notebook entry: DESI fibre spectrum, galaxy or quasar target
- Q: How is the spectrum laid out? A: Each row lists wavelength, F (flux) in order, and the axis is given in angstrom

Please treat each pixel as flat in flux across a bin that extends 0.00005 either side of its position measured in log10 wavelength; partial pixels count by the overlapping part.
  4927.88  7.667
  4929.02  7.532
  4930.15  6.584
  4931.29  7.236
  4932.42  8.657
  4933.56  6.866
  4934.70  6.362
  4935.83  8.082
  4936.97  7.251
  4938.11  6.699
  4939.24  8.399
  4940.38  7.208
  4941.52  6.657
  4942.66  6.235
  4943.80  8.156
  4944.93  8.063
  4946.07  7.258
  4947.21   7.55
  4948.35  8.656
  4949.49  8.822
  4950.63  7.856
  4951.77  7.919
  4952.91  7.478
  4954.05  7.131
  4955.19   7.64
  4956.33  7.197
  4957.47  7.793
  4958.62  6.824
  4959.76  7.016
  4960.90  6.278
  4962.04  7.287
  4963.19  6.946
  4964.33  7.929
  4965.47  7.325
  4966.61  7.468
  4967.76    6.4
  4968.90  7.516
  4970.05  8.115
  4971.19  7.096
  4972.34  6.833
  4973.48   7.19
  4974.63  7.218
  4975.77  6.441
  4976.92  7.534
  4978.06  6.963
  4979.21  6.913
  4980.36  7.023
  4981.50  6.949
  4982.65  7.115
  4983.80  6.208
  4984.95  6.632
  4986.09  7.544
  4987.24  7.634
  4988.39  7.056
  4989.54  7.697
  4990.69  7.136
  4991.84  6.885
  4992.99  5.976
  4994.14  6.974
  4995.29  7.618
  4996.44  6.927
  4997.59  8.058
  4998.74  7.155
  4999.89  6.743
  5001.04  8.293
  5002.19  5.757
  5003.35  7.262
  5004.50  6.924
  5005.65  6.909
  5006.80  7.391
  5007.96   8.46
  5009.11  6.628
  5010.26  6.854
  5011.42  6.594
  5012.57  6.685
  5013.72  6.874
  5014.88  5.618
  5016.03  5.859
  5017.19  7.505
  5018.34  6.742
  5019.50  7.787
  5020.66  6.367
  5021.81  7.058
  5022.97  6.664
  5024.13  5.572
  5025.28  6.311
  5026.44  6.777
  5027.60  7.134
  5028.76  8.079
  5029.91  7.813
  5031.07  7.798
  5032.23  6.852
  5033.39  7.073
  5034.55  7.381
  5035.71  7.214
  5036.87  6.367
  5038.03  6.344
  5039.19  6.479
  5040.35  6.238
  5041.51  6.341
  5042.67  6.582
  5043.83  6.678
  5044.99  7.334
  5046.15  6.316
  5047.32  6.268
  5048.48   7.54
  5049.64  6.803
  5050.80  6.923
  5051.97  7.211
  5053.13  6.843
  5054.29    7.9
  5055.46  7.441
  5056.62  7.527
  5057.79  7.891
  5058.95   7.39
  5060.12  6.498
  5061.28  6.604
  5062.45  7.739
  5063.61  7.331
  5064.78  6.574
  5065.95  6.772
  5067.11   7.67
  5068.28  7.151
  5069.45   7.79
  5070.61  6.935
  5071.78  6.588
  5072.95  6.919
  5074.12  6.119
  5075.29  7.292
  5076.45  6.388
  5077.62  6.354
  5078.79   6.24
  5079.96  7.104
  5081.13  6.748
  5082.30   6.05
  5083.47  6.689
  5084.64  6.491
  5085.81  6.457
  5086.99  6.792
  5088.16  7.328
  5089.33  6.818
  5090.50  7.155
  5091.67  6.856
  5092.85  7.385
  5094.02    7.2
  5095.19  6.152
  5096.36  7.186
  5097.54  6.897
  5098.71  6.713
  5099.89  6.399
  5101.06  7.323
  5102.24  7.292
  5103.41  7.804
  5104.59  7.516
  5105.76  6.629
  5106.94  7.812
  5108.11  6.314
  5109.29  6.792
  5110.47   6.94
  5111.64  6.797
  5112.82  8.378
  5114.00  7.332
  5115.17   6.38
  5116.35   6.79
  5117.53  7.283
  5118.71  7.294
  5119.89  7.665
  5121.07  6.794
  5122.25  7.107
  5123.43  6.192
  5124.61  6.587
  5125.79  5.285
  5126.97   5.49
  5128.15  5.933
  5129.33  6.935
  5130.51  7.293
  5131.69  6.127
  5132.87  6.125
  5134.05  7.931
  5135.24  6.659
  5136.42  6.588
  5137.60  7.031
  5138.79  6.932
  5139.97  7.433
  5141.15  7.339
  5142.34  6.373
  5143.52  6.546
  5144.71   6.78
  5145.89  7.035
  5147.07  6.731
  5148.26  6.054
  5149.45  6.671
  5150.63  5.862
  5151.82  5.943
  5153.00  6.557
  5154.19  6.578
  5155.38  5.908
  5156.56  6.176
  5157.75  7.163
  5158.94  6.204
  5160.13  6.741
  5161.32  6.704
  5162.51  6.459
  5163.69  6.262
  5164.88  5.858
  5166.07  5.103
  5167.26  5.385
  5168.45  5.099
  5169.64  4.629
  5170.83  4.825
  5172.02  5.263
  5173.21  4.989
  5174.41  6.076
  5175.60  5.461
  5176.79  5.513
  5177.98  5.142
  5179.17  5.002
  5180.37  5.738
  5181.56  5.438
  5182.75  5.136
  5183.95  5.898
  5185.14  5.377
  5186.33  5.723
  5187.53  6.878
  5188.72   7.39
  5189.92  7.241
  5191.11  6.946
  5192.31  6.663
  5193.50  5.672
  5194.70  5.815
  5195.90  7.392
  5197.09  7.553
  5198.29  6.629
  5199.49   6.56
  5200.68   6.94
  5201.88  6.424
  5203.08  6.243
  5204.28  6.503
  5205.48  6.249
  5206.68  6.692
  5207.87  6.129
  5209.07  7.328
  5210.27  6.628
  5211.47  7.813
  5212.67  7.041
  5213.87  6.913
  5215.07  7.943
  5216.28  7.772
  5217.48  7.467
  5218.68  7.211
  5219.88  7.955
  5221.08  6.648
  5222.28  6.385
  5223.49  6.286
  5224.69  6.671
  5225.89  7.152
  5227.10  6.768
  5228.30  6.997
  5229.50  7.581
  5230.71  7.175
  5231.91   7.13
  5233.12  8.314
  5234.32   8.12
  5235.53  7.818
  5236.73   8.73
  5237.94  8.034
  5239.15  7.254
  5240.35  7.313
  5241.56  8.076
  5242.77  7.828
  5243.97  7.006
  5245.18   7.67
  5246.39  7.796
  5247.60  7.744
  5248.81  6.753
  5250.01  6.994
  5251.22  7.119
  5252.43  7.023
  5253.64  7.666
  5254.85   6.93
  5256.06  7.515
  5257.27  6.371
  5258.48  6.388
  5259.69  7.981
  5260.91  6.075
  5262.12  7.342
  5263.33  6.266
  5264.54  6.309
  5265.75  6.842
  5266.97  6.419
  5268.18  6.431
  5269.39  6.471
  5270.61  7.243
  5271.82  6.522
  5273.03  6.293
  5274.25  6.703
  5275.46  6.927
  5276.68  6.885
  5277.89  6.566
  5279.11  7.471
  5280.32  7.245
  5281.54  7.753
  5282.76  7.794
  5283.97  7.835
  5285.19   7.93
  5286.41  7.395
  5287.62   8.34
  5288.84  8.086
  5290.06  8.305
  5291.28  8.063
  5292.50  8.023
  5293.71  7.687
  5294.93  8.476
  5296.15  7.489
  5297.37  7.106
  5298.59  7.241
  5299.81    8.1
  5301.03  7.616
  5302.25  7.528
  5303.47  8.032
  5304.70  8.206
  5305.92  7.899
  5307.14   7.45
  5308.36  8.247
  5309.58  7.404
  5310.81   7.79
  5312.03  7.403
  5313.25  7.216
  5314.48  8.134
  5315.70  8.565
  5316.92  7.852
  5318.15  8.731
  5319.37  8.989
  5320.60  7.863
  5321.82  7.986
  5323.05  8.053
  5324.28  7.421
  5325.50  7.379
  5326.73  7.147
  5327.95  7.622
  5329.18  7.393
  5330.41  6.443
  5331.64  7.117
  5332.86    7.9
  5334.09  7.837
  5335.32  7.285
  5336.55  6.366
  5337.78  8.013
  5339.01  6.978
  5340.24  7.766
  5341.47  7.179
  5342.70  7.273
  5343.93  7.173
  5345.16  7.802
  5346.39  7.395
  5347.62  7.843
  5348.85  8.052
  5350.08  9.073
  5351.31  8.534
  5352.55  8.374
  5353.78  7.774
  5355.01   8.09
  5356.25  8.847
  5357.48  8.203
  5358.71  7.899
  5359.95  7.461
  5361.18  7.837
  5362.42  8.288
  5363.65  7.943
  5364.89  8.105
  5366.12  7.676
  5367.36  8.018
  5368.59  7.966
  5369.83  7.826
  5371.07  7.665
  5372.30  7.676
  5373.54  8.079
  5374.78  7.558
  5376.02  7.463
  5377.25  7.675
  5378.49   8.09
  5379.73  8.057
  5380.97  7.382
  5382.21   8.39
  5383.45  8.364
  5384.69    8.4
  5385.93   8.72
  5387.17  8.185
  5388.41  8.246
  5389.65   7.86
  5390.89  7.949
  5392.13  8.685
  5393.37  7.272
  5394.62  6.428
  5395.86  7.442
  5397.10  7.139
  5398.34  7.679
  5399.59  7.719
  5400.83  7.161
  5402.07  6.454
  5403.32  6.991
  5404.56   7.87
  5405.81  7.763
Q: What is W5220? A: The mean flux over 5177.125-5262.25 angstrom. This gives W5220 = 6.93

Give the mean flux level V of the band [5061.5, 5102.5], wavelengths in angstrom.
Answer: 6.88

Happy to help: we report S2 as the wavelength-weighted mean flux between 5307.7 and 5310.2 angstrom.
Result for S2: 7.81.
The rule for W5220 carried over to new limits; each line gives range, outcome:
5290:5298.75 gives 7.8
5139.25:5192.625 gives 6.09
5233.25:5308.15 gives 7.4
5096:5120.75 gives 7.11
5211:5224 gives 7.22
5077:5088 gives 6.57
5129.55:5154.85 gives 6.7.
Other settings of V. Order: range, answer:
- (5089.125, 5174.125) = 6.59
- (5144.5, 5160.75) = 6.45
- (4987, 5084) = 6.95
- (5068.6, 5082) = 6.76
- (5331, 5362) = 7.77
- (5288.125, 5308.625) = 7.85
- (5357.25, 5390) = 7.96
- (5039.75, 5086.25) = 6.9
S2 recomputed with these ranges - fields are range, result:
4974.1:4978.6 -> 7.05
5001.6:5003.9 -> 6.5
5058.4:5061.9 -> 6.83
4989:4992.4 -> 7.23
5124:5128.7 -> 5.83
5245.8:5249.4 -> 7.43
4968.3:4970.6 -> 7.79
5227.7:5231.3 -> 7.25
